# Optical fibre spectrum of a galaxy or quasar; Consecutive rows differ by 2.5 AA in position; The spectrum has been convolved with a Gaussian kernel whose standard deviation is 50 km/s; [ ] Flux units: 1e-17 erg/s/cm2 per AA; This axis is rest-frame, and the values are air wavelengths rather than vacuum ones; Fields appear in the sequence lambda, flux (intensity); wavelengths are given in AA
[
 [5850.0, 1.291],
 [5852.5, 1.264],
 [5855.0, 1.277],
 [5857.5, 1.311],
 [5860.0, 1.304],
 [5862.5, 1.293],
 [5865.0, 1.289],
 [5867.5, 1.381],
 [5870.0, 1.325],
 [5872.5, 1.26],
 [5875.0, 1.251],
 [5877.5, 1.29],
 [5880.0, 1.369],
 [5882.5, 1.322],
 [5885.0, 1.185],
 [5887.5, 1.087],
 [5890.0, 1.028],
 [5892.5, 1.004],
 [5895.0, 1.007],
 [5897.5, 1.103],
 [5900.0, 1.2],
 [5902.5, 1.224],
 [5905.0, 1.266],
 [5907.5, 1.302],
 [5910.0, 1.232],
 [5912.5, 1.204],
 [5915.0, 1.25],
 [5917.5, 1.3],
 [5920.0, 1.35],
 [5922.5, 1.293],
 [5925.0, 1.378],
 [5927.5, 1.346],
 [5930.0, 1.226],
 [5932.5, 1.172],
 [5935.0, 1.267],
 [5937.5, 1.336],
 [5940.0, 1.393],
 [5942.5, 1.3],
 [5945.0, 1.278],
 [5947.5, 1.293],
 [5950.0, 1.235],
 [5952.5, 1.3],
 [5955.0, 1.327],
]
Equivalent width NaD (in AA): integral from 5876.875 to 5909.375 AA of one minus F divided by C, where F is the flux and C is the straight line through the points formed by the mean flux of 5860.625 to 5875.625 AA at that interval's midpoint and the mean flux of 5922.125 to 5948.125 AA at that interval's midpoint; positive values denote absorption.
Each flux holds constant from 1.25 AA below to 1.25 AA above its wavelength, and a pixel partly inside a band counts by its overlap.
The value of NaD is 3.0 AA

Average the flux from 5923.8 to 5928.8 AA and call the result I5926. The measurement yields 1.36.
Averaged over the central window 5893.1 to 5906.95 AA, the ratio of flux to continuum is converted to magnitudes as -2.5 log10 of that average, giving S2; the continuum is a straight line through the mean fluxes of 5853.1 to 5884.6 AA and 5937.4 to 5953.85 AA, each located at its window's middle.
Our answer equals 0.13 mag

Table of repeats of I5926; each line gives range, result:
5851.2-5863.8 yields 1.29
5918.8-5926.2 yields 1.34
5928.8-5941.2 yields 1.28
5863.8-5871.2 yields 1.33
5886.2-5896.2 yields 1.03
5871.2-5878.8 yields 1.27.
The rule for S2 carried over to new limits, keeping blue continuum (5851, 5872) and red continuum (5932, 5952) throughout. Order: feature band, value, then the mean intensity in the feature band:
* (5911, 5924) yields 0.01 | 1.28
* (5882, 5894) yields 0.17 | 1.11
